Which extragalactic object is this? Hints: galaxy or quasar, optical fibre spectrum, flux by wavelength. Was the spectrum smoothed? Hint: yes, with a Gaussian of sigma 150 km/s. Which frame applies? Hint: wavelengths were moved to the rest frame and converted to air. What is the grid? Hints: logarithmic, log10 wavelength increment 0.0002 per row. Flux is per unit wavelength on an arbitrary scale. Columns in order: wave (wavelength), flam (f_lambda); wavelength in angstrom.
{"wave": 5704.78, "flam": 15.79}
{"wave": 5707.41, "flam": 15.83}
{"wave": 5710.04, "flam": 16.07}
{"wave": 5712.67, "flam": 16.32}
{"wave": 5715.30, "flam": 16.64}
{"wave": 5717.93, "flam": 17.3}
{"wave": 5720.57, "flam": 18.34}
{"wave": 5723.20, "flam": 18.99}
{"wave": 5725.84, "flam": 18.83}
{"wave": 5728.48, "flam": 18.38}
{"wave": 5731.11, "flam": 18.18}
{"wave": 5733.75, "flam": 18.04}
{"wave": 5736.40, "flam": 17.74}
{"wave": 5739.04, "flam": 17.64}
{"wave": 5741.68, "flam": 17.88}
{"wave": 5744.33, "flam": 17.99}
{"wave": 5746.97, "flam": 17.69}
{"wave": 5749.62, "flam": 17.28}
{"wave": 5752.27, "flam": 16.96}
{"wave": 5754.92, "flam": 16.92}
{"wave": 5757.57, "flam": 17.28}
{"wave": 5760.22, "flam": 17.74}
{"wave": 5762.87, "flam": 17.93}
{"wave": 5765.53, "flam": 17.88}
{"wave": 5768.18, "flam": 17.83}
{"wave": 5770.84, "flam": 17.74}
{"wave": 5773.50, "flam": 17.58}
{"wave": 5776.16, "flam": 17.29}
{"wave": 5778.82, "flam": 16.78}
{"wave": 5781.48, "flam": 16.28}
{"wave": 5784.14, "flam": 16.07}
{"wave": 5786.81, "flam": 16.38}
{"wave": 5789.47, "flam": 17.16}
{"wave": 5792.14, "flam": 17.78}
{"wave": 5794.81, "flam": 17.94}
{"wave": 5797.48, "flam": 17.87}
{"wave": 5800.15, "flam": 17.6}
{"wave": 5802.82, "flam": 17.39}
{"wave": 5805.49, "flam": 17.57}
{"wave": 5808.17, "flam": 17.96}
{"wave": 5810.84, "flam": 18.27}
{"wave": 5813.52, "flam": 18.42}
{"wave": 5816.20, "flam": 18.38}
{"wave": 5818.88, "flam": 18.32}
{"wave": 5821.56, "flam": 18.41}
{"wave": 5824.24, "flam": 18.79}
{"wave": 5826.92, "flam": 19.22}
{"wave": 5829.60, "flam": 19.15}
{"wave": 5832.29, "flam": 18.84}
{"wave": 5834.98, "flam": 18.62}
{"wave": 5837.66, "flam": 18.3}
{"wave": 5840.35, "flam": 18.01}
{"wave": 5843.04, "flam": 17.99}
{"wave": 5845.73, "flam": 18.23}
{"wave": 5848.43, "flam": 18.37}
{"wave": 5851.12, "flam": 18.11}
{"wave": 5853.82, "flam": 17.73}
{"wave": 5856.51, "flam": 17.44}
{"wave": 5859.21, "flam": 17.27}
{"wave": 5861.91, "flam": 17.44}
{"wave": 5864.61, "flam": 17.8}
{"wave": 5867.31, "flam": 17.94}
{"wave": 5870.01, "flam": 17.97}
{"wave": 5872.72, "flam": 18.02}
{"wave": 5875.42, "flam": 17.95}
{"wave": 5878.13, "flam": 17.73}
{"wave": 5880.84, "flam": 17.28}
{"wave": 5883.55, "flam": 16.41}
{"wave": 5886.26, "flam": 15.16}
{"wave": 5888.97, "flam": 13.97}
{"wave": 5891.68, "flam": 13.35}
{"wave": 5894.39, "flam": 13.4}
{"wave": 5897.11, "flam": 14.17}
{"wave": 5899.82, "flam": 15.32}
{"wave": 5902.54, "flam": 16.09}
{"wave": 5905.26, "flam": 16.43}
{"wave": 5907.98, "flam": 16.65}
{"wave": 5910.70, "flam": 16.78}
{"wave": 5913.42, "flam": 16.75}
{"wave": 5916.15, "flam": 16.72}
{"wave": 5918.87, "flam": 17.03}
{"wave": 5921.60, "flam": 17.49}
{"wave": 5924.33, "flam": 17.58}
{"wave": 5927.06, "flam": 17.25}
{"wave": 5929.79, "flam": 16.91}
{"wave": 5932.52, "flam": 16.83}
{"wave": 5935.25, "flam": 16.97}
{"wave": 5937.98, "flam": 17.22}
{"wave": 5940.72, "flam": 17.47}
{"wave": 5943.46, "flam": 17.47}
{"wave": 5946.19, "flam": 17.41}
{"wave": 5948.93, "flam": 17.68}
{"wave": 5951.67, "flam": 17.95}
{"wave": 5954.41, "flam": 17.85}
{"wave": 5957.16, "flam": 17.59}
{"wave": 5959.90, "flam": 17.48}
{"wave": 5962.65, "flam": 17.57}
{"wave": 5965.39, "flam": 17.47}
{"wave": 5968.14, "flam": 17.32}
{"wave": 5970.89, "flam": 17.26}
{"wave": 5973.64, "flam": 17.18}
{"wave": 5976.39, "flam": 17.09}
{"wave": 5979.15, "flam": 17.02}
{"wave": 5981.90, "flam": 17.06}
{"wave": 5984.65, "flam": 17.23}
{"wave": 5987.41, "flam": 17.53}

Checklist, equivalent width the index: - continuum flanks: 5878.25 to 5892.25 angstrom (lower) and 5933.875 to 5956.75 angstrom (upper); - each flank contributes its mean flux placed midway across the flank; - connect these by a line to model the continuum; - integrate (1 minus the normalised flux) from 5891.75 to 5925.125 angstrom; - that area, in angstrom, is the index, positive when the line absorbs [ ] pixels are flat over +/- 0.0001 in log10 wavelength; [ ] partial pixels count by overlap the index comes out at 0.5 angstrom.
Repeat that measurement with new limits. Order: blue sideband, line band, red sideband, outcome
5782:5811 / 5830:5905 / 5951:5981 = 1.7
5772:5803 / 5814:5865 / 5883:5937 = -4.7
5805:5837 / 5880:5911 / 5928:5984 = 4.4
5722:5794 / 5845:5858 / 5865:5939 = -0.8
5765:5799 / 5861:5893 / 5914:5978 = 1.0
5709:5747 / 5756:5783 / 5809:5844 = 1.0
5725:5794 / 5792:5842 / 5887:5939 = -3.8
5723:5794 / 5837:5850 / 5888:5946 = -1.0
